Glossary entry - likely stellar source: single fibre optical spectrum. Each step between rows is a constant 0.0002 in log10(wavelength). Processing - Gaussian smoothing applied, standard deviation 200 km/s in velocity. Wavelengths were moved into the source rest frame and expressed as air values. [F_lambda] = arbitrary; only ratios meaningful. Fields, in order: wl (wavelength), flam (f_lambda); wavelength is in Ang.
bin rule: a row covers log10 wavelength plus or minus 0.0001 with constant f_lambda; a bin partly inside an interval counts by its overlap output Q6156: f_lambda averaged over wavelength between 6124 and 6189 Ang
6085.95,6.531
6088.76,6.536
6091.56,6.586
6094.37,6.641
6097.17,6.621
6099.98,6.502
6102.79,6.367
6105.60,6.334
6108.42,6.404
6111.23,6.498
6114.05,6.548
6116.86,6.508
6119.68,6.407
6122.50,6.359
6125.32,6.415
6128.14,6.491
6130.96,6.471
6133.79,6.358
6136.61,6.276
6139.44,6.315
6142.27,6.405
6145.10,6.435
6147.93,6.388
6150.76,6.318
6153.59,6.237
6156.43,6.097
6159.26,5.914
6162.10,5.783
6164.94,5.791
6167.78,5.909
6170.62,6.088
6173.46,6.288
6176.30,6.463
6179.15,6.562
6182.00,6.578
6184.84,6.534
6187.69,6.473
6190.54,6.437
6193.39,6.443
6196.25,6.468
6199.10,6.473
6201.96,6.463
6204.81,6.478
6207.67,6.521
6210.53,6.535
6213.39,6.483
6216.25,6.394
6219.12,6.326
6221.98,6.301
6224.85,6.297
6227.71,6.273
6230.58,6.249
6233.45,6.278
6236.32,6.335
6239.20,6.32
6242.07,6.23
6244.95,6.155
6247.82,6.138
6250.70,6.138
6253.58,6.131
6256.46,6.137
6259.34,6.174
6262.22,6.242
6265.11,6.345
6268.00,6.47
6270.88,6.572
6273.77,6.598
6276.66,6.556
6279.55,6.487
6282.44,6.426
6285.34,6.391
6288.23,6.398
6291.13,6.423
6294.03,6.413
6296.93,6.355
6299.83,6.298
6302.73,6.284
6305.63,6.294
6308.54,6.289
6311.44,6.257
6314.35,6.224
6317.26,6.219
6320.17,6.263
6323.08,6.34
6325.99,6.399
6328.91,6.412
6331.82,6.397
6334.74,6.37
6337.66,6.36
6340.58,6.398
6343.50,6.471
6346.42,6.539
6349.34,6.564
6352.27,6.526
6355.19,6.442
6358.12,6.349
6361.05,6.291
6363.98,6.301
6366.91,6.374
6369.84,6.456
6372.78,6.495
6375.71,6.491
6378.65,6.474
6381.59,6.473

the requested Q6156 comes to 6.29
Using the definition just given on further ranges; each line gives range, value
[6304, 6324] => 6.27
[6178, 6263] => 6.35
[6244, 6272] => 6.25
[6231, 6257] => 6.21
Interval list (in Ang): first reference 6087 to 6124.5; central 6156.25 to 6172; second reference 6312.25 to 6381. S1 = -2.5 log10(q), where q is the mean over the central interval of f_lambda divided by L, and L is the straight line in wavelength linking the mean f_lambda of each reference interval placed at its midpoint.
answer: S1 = 0.10 mag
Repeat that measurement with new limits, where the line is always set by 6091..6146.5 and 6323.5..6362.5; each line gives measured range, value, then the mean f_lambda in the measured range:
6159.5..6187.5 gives 0.04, 6.22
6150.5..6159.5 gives 0.05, 6.15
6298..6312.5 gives 0.02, 6.29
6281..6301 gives 0.01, 6.39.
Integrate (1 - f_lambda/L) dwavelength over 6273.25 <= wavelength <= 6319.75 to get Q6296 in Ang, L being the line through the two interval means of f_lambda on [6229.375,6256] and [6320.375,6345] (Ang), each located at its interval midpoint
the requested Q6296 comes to -0.3 Ang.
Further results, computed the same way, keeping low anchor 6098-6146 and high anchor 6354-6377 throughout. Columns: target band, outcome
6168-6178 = 0.3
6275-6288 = -0.1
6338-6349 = -0.1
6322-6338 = 0.0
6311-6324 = 0.3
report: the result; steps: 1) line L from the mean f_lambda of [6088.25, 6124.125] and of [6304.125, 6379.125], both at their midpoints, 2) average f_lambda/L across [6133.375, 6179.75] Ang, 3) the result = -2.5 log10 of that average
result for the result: 0.04 mag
